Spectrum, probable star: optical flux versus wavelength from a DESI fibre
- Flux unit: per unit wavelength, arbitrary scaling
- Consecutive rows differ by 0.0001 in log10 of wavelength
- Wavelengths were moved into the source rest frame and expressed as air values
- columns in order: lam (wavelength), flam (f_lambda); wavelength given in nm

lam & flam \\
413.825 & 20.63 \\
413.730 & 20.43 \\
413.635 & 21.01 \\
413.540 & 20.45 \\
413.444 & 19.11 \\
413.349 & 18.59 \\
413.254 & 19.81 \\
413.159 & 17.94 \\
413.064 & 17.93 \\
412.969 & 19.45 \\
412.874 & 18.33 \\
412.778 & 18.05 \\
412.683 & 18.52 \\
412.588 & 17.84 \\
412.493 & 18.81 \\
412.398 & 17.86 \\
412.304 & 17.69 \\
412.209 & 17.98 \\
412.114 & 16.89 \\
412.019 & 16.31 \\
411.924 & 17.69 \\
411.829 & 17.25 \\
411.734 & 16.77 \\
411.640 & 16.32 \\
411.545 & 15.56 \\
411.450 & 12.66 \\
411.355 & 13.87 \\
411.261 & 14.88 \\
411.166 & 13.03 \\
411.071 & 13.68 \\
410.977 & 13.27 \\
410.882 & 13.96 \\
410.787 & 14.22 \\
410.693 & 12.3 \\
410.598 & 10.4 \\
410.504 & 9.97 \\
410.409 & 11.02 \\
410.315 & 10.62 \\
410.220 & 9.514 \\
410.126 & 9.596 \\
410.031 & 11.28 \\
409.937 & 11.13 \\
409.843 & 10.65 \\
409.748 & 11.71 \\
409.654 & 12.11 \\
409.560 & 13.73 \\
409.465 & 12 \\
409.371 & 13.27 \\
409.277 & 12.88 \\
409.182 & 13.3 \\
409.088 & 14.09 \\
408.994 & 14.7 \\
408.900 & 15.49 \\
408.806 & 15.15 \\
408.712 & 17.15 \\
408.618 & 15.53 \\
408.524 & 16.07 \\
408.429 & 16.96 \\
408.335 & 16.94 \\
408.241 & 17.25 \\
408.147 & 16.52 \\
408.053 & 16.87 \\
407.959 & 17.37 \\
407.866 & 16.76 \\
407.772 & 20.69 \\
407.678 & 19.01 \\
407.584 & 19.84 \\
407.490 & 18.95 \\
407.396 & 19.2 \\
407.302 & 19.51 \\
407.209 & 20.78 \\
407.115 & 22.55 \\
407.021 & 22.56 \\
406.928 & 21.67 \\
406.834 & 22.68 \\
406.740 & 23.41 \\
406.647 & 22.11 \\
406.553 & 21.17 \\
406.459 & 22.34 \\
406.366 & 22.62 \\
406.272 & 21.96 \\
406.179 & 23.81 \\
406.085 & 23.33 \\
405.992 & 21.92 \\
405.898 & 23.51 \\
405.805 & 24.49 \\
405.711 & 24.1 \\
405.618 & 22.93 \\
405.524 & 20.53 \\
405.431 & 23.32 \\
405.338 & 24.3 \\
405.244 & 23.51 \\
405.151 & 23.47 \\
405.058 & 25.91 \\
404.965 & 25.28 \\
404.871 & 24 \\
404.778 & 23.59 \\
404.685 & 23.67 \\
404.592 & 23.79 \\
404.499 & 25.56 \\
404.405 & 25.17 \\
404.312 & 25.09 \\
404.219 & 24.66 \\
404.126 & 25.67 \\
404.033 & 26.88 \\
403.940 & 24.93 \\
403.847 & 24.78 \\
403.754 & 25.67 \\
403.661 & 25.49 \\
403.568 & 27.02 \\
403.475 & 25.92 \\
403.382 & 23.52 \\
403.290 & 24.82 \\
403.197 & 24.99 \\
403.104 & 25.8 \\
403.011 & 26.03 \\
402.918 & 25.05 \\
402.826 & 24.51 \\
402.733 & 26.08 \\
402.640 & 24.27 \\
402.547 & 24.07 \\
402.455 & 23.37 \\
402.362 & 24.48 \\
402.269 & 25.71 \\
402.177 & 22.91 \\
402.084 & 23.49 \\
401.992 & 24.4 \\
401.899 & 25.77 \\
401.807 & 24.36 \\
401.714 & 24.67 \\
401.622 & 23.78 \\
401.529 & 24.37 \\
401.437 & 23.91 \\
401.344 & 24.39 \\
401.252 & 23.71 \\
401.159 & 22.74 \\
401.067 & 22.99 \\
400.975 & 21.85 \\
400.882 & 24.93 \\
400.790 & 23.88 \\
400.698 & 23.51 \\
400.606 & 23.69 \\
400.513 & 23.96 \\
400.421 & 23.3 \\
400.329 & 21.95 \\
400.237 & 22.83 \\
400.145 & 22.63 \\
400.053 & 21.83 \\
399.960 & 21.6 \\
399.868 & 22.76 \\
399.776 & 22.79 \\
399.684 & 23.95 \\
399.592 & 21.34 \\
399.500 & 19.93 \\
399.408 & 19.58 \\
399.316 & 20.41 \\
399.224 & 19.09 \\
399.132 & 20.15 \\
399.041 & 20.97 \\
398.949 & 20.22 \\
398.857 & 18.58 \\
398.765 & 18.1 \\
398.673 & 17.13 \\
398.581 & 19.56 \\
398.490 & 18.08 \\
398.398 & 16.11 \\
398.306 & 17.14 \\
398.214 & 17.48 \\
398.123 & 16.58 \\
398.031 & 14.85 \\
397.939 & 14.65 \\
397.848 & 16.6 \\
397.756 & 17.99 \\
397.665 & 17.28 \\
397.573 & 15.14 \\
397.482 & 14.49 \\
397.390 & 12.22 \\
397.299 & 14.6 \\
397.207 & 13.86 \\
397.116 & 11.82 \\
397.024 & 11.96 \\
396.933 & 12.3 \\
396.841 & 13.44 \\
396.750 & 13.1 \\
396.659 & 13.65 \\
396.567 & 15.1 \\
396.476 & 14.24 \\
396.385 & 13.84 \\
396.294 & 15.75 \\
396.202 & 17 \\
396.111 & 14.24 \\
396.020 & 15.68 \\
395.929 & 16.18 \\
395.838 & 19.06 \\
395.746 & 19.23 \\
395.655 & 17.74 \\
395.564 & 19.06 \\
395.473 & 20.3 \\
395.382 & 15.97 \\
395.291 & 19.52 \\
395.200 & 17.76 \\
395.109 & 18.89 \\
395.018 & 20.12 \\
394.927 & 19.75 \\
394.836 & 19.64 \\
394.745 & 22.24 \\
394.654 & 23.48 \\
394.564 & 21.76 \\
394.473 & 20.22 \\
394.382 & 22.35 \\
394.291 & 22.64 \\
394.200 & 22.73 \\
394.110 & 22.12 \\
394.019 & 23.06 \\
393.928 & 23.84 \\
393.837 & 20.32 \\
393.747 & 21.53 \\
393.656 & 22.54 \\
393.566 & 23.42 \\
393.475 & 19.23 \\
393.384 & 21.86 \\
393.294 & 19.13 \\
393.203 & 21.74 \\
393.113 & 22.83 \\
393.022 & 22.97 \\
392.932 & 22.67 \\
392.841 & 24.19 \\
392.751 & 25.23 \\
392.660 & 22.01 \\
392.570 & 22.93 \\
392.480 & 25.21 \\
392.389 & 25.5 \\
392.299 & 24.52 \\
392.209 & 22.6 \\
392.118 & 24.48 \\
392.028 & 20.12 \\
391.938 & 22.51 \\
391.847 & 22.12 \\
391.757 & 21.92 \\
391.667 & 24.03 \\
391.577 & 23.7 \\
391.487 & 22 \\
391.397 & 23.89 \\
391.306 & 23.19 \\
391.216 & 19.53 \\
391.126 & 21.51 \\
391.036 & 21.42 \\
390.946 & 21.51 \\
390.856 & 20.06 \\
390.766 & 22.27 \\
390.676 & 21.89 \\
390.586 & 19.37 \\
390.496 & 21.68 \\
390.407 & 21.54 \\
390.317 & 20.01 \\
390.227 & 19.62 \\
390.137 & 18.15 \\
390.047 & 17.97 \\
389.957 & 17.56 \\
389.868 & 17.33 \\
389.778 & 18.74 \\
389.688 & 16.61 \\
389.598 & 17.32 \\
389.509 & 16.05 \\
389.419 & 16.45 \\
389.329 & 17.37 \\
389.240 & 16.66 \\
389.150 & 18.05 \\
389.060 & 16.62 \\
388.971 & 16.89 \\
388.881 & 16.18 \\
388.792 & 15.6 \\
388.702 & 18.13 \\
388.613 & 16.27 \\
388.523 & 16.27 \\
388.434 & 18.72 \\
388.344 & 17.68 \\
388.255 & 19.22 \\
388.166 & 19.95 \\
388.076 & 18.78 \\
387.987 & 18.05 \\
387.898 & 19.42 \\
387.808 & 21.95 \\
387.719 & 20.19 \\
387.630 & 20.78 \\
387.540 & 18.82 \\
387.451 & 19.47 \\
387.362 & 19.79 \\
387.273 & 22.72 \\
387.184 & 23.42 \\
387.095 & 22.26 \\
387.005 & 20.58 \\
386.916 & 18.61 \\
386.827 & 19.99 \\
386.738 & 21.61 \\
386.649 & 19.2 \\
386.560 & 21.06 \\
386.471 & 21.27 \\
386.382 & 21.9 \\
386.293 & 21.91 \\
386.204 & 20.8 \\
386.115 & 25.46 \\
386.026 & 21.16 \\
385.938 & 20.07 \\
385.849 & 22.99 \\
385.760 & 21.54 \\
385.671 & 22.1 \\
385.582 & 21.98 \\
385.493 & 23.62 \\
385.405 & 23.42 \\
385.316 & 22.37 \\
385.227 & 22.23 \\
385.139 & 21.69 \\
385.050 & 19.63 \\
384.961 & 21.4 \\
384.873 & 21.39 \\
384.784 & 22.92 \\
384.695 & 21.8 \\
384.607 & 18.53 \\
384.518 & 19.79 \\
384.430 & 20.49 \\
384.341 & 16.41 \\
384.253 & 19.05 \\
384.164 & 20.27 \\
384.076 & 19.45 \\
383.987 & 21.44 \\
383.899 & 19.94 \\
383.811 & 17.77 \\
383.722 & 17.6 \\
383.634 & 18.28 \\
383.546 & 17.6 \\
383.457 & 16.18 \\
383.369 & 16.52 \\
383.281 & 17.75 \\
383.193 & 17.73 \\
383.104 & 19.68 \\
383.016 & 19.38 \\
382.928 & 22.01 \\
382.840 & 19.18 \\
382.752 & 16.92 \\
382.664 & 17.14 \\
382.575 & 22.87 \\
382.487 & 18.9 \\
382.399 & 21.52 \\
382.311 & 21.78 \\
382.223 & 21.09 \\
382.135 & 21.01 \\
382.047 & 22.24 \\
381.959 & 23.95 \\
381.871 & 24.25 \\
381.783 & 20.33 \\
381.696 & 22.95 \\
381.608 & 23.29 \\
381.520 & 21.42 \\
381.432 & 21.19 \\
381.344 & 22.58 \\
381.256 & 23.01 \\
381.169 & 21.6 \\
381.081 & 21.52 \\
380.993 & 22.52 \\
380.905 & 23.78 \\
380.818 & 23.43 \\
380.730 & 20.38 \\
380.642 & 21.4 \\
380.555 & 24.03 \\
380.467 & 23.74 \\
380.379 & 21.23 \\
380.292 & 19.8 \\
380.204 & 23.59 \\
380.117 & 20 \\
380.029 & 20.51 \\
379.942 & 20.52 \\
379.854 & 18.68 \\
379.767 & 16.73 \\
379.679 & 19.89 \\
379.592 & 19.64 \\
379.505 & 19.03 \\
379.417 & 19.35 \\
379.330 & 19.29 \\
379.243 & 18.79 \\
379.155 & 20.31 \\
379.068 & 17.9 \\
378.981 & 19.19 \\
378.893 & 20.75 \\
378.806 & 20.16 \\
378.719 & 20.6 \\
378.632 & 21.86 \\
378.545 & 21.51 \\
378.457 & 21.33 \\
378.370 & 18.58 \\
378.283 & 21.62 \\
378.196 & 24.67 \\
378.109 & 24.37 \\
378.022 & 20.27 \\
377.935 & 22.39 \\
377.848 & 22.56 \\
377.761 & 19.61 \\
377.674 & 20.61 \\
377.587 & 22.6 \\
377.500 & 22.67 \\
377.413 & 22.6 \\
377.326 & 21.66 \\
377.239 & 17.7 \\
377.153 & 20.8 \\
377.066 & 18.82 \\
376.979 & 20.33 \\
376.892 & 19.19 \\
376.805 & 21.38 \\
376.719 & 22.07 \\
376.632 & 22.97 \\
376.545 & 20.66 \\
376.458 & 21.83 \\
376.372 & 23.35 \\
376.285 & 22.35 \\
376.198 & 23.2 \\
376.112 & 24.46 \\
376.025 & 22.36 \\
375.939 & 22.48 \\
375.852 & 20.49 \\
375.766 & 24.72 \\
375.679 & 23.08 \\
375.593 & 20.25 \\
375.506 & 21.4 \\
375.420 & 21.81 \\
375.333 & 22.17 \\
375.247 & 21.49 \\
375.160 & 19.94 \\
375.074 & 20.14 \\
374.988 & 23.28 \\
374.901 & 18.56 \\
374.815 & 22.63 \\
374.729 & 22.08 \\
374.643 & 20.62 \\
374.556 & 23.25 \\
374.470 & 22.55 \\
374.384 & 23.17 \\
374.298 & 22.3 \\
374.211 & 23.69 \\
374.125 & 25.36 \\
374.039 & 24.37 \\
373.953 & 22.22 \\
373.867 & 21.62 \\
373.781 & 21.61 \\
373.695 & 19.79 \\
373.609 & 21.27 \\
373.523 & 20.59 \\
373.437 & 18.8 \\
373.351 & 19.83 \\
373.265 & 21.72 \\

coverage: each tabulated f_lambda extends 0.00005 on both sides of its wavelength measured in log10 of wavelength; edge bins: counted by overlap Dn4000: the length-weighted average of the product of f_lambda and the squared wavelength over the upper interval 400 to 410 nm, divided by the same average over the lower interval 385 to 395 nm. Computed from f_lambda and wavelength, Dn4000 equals 1.1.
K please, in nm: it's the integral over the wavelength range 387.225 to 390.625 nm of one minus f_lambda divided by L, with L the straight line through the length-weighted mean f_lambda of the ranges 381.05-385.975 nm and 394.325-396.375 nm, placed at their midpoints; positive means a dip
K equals 0.23 nm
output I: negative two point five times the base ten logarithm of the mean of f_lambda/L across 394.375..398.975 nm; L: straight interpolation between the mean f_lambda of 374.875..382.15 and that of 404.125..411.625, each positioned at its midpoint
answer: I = 0.15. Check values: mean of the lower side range 21.4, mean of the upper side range 18.2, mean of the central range 16.9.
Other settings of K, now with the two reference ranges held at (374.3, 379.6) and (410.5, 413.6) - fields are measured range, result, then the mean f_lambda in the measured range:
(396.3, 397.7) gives 0.354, 13.8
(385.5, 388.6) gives -0.103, 20.6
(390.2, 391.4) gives -0.112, 21.2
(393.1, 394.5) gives -0.213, 21.8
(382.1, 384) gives 0.123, 19.2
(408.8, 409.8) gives 0.201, 13.4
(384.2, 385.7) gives -0.067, 21.1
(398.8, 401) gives -0.461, 21.9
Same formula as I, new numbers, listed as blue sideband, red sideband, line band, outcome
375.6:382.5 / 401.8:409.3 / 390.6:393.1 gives -0.047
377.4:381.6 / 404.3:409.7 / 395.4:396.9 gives 0.264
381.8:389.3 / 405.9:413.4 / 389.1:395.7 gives -0.103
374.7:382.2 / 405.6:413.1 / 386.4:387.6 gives -0.029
